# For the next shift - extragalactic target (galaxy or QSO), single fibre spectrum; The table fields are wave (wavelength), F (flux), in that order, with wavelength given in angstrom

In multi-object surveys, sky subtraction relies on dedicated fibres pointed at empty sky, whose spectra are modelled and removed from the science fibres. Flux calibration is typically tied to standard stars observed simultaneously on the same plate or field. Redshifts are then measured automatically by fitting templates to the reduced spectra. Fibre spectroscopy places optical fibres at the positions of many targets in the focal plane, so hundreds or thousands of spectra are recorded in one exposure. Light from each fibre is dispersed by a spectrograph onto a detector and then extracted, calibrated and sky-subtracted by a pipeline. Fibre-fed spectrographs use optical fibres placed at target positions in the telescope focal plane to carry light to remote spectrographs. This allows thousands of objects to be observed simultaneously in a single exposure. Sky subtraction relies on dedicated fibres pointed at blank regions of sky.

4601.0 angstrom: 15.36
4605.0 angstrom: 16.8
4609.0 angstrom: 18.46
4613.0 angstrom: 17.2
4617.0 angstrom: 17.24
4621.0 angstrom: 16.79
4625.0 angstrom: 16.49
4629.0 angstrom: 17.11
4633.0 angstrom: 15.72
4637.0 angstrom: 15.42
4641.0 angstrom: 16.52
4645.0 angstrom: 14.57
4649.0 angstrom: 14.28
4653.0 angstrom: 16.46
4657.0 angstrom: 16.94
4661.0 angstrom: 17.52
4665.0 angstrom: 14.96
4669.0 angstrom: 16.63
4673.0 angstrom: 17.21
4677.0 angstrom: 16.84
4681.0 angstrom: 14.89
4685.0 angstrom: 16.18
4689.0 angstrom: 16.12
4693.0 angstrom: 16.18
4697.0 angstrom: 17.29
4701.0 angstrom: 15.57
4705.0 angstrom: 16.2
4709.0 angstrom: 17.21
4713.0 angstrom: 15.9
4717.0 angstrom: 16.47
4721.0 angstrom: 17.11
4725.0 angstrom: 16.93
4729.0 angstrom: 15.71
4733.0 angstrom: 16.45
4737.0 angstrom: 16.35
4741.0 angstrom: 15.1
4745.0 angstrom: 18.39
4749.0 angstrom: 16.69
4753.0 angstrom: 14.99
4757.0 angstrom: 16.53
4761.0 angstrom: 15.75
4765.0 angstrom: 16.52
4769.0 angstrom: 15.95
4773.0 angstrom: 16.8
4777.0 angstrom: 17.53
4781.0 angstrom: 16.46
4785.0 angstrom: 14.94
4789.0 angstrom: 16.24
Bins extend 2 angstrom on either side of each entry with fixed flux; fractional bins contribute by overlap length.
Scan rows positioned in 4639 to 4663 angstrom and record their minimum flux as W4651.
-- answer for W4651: 14.28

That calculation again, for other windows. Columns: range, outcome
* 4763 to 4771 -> 15.95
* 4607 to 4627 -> 16.49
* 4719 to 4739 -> 15.71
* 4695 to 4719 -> 15.57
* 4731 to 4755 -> 14.99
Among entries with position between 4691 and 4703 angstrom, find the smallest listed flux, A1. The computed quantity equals 15.57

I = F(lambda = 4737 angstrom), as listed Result 16.35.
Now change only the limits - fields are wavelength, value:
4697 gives 17.29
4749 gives 16.69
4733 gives 16.45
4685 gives 16.18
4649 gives 14.28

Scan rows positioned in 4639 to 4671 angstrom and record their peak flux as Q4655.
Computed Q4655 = 17.52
